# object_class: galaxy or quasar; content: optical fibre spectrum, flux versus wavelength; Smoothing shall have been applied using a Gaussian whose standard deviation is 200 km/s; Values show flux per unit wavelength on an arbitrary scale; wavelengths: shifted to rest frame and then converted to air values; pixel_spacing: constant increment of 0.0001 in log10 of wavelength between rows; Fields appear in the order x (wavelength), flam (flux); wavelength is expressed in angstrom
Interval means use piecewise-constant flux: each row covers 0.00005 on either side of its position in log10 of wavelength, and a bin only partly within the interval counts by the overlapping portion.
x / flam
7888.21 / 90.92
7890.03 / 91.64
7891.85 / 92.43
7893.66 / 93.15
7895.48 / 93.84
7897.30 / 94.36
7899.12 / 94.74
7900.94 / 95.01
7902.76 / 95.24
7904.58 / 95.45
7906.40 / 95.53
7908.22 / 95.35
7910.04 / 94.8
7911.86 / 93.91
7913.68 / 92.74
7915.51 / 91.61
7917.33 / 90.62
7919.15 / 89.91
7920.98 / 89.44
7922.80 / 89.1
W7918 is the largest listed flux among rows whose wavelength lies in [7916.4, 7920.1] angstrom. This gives 90.62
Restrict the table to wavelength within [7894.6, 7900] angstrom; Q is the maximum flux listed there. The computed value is 94.74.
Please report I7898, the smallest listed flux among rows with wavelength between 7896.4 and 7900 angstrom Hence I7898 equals 94.36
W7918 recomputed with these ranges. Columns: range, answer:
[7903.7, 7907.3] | 95.53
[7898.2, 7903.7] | 95.24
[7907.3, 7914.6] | 95.35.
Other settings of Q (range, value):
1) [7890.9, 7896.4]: 93.84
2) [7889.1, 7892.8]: 92.43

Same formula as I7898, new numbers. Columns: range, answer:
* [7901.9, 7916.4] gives 91.61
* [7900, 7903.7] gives 95.01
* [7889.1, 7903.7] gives 91.64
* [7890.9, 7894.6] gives 92.43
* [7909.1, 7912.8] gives 93.91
